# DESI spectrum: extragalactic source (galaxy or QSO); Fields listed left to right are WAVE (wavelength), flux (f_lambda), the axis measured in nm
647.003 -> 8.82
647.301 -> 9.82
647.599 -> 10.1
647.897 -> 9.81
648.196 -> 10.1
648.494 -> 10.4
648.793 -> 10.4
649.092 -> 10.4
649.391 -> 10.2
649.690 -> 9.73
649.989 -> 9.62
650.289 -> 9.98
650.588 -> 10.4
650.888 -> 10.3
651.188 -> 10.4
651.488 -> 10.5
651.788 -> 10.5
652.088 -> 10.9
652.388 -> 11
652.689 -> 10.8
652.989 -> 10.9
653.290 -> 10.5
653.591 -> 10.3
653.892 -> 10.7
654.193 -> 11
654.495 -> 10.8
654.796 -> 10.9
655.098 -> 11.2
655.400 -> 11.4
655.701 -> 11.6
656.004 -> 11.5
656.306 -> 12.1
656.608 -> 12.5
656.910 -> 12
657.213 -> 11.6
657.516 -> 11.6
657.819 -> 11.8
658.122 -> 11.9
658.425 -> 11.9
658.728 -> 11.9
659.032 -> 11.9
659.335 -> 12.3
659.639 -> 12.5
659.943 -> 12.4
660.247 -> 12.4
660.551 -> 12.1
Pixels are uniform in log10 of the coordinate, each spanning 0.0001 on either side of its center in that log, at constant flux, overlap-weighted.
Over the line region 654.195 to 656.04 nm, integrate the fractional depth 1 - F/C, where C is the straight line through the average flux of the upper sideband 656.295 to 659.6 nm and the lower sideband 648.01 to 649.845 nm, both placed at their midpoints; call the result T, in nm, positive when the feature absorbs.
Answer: 0.03 nm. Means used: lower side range 10.2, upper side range 12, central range 11.2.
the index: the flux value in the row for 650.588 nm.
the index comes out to 10.4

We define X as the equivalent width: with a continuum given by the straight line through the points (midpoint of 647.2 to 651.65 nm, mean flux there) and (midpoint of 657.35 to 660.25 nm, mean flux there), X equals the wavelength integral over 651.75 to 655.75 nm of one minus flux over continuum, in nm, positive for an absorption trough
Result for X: 0.05 nm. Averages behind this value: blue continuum 10.1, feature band 10.9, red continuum 12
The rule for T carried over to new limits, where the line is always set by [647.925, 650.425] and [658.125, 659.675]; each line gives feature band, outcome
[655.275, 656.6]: -0.03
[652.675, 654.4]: 0.04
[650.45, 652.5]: 0.00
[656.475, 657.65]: -0.02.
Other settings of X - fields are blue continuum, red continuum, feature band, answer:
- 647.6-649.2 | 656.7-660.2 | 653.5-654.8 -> 0.057 nm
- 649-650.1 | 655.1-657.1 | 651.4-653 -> -0.007 nm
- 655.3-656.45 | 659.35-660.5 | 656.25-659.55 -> 0.016 nm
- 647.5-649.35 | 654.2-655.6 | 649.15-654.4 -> 0.101 nm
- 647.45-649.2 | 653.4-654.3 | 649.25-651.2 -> 0.054 nm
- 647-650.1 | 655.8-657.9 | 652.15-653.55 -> 0.025 nm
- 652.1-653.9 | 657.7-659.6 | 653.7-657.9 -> -0.042 nm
